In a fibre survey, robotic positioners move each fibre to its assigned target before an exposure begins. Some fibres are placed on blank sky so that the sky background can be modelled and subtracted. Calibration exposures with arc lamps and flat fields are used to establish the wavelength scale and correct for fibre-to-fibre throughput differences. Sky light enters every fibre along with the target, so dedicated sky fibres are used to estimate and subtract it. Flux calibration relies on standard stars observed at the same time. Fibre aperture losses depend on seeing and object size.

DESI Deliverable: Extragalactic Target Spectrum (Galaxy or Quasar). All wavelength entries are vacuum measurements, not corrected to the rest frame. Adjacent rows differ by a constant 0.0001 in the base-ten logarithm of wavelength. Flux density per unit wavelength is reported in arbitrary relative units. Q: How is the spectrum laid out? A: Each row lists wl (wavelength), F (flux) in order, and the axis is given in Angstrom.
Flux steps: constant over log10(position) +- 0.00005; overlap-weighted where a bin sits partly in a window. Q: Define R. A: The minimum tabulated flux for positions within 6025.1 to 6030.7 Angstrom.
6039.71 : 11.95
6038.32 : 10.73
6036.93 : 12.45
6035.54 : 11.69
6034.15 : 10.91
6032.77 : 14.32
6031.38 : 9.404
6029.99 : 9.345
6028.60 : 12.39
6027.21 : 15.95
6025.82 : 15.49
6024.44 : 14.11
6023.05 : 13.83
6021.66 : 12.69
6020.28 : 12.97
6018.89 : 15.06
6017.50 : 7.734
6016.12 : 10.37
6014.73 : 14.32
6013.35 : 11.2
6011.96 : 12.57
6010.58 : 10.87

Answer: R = 9.345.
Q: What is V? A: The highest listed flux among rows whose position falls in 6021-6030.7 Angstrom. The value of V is 15.95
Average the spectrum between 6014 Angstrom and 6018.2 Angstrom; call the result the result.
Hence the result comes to 10.8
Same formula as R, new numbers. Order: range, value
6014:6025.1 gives 7.734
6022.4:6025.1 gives 13.83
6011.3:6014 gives 11.2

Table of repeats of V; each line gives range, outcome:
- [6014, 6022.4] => 15.06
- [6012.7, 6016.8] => 14.32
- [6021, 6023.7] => 13.83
